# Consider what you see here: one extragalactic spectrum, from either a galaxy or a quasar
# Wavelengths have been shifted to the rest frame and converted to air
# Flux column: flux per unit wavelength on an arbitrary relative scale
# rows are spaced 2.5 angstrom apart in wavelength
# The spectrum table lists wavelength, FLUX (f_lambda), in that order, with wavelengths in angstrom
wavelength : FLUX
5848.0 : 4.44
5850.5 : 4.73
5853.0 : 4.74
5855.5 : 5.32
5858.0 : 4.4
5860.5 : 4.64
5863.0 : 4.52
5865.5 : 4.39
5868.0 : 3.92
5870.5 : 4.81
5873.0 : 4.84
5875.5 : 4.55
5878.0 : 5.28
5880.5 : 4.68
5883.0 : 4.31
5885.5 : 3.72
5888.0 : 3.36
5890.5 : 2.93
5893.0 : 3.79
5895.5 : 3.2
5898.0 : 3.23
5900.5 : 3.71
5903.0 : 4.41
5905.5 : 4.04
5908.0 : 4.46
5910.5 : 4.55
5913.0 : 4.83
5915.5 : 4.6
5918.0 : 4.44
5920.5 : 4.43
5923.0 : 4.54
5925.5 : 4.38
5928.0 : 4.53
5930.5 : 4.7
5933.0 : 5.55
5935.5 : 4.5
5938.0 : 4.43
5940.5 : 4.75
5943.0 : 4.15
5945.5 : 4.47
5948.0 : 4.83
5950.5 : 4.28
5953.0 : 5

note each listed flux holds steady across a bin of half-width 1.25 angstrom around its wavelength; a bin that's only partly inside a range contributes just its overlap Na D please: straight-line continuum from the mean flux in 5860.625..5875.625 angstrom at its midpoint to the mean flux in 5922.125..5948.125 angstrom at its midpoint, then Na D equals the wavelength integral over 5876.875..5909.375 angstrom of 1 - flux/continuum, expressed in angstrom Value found 4.4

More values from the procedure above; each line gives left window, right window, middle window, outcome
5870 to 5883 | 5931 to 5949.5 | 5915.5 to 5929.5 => 0.65 angstrom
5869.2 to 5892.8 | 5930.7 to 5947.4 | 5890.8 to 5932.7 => 2.17 angstrom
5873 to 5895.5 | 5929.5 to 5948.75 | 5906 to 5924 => -0.51 angstrom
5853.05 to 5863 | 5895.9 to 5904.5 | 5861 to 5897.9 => 0.88 angstrom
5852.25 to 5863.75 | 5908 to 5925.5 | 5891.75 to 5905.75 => 2.72 angstrom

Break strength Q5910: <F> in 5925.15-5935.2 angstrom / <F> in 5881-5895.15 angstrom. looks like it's 1.31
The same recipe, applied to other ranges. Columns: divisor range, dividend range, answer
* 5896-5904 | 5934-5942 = 1.23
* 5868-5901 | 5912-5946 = 1.14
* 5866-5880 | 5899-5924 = 0.94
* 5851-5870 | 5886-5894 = 0.74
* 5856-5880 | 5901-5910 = 0.93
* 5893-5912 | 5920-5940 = 1.18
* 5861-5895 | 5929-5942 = 1.13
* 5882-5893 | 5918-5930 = 1.25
